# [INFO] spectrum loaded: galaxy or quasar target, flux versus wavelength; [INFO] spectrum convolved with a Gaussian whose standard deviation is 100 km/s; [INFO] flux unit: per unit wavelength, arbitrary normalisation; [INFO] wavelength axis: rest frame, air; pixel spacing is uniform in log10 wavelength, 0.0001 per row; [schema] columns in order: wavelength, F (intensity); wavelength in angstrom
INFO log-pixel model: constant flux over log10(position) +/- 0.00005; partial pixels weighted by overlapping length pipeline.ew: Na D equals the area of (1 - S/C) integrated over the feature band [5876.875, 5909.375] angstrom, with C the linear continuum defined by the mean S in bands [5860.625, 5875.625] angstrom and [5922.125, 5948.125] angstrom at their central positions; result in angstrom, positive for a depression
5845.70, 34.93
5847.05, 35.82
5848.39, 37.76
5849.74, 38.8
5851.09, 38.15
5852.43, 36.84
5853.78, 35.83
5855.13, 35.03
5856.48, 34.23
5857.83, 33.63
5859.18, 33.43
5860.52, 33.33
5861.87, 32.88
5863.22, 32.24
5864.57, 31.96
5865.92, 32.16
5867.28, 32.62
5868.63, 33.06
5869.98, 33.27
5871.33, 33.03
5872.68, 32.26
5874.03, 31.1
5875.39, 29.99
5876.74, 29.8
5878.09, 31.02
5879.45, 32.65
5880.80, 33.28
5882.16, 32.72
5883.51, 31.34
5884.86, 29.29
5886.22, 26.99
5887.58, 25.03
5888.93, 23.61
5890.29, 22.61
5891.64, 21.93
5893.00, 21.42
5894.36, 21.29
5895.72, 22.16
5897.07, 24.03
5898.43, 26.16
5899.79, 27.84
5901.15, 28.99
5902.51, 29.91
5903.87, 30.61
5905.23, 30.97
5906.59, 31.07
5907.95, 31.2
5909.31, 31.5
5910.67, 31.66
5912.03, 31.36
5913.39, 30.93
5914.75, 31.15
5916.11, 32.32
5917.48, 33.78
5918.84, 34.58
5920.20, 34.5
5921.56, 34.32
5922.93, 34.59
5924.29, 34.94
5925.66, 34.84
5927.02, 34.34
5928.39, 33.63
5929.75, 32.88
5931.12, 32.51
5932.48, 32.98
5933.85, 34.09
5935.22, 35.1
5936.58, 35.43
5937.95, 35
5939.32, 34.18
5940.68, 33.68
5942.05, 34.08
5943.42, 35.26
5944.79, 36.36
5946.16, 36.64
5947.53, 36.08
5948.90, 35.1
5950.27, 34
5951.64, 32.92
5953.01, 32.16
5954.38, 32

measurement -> 5.3 angstrom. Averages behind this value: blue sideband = 32.3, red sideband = 34.5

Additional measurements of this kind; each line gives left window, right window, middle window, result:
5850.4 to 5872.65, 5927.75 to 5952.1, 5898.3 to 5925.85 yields 1.9 angstrom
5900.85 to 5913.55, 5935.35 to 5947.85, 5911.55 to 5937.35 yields -0.5 angstrom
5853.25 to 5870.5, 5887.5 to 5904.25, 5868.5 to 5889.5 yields -1.0 angstrom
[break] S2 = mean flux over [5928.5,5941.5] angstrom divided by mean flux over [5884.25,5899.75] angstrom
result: 1.4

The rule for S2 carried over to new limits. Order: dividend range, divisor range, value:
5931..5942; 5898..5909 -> 1.15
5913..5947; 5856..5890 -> 1.09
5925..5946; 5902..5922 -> 1.07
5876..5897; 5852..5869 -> 0.80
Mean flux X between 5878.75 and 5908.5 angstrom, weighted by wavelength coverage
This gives 27.5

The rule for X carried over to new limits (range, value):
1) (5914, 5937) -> 33.9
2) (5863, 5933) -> 30.5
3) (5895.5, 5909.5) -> 28.7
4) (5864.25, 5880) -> 31.9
